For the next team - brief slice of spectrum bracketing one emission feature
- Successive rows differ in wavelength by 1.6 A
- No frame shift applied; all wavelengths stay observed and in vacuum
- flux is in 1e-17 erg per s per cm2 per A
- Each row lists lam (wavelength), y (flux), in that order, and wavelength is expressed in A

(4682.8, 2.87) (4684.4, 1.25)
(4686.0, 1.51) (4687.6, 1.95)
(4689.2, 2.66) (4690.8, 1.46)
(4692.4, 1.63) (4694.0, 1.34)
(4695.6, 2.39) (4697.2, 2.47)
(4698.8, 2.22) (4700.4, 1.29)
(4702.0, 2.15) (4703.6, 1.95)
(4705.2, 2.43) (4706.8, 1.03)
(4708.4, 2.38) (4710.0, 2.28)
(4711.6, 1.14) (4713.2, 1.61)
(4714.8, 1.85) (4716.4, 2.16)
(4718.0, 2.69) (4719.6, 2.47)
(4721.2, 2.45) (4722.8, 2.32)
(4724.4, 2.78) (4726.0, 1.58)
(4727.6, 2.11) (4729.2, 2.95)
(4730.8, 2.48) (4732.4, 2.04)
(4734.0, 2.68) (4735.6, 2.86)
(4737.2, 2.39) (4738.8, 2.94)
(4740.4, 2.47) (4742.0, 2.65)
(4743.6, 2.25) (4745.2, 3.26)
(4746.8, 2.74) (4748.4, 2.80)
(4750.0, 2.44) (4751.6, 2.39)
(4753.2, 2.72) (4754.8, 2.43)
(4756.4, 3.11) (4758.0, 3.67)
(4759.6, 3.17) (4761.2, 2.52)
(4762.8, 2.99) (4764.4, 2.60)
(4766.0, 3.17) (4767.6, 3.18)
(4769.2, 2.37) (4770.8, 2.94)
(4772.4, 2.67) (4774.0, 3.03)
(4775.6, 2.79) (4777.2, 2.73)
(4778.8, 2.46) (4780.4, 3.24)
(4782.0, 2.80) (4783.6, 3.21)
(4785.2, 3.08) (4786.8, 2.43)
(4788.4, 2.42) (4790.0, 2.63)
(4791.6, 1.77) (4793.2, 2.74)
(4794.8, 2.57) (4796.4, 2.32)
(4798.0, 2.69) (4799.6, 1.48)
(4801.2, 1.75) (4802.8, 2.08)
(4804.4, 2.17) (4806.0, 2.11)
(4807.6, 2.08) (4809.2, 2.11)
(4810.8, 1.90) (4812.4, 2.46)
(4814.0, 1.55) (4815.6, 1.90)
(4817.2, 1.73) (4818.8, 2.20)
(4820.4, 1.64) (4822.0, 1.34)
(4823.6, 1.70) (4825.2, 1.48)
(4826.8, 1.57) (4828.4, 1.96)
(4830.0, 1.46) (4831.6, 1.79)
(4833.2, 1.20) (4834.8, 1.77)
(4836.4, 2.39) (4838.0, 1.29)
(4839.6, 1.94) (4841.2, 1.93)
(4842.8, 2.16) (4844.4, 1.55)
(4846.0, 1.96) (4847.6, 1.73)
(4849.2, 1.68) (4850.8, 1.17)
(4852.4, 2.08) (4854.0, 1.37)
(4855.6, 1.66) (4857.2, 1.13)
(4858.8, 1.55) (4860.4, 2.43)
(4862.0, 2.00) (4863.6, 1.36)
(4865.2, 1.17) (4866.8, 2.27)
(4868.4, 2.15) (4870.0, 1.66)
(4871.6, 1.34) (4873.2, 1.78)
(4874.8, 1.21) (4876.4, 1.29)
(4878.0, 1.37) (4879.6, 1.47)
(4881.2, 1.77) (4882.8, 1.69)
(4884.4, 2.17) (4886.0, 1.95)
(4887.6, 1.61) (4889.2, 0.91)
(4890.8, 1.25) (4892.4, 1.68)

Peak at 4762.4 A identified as C III] 1909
